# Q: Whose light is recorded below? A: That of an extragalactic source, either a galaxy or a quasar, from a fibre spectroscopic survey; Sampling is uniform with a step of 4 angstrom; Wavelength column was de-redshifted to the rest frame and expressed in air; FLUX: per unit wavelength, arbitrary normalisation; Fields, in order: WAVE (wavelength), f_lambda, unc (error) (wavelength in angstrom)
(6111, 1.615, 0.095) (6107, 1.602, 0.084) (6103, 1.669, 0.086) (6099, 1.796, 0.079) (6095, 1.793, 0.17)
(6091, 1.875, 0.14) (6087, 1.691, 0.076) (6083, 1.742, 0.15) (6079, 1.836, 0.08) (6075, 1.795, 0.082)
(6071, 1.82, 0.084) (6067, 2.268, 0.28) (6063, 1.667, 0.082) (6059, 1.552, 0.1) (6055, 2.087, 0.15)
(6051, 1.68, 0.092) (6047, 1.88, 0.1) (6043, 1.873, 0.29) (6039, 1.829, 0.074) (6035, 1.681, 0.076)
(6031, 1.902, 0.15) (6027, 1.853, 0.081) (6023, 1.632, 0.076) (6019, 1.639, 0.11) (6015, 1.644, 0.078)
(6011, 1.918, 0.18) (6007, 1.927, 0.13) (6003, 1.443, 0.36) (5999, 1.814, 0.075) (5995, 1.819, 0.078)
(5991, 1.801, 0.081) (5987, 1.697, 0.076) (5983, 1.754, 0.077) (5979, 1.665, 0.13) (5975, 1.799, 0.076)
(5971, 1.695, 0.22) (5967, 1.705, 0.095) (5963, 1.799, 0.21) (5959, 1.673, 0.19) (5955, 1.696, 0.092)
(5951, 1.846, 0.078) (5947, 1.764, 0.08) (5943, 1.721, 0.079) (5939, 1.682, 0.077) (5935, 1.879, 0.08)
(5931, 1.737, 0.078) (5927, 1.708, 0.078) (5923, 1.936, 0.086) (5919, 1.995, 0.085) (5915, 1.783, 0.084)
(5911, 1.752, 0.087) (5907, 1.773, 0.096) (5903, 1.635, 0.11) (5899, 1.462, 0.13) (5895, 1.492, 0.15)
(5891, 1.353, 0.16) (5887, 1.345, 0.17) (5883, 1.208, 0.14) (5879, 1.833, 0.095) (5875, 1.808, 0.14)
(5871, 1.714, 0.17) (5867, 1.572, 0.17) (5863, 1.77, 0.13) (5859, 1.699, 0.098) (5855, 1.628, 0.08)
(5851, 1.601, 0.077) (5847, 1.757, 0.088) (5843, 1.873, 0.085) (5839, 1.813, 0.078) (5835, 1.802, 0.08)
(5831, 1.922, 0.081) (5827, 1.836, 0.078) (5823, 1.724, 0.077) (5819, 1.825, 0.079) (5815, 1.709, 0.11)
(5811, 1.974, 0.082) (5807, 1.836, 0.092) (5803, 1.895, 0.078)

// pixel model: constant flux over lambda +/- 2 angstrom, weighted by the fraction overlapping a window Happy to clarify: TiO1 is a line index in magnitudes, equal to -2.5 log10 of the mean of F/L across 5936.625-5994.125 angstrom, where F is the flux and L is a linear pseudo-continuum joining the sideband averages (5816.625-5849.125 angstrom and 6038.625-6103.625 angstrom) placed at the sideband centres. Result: 0.05 mag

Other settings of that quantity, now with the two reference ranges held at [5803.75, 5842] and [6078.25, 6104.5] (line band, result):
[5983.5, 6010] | 0.021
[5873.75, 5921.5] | 0.122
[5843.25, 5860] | 0.082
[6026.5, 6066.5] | -0.021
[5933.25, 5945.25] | 0.028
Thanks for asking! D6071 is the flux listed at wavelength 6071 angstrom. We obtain 1.82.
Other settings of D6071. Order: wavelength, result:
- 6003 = 1.443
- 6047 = 1.88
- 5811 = 1.974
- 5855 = 1.628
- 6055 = 2.087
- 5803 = 1.895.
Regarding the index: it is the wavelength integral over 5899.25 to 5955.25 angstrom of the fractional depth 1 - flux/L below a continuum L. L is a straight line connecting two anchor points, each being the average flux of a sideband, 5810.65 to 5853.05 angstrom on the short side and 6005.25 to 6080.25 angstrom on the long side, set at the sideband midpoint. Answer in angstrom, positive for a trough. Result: 1.02 angstrom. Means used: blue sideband 1.8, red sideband 1.81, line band 1.77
